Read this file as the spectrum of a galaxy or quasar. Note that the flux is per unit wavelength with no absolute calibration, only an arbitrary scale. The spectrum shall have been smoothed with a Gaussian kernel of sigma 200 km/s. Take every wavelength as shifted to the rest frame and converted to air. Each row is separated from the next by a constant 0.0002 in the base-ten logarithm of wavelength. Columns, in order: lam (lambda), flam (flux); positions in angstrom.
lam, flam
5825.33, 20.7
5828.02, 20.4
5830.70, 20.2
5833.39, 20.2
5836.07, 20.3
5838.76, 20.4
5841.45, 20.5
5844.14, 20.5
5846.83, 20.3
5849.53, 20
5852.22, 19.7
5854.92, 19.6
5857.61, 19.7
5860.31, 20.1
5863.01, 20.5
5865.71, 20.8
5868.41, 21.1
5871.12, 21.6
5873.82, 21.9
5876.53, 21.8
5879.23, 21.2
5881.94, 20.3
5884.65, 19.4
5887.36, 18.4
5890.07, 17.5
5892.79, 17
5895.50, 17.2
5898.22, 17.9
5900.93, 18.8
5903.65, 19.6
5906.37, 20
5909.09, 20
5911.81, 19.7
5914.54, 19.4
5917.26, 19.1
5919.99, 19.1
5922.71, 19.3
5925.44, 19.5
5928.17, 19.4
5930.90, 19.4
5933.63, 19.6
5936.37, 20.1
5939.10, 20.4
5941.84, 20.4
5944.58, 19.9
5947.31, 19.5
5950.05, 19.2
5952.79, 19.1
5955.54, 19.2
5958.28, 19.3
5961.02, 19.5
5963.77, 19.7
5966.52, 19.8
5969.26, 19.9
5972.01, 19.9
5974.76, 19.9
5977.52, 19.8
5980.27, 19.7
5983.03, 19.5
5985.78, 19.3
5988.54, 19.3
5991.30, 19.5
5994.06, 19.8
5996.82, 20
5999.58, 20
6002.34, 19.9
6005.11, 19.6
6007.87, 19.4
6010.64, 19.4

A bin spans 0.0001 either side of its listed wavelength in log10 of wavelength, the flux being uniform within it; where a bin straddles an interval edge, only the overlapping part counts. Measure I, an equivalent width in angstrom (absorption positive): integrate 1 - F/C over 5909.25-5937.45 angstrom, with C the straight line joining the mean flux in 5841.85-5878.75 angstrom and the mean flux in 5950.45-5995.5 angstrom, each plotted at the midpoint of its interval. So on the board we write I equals 0.8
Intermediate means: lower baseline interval 20.6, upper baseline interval 19.6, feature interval 19.5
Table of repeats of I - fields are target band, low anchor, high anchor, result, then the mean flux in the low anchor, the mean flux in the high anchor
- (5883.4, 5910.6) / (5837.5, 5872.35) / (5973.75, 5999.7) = 2.1 angstrom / 20.4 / 19.7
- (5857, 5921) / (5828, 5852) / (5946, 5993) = 1.1 angstrom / 20.3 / 19.5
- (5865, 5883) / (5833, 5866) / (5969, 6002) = -1.1 angstrom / 20.2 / 19.7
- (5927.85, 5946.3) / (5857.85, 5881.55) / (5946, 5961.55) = -0.3 angstrom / 21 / 19.3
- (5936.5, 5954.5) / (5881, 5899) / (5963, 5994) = -0.6 angstrom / 18.2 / 19.7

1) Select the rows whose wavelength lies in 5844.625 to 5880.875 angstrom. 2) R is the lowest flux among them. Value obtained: 19.6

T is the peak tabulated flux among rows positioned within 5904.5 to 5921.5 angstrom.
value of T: 20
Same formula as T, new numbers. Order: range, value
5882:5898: 19.4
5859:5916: 21.9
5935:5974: 20.4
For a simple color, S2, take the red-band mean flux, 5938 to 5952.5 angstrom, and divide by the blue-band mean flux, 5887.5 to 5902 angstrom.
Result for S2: 1.1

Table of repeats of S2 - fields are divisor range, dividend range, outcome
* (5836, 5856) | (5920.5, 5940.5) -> 0.97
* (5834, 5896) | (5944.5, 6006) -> 0.98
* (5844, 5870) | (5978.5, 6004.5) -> 0.97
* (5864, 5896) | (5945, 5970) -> 0.98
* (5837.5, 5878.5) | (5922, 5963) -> 0.95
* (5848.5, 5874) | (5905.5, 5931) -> 0.95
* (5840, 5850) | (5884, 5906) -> 0.90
